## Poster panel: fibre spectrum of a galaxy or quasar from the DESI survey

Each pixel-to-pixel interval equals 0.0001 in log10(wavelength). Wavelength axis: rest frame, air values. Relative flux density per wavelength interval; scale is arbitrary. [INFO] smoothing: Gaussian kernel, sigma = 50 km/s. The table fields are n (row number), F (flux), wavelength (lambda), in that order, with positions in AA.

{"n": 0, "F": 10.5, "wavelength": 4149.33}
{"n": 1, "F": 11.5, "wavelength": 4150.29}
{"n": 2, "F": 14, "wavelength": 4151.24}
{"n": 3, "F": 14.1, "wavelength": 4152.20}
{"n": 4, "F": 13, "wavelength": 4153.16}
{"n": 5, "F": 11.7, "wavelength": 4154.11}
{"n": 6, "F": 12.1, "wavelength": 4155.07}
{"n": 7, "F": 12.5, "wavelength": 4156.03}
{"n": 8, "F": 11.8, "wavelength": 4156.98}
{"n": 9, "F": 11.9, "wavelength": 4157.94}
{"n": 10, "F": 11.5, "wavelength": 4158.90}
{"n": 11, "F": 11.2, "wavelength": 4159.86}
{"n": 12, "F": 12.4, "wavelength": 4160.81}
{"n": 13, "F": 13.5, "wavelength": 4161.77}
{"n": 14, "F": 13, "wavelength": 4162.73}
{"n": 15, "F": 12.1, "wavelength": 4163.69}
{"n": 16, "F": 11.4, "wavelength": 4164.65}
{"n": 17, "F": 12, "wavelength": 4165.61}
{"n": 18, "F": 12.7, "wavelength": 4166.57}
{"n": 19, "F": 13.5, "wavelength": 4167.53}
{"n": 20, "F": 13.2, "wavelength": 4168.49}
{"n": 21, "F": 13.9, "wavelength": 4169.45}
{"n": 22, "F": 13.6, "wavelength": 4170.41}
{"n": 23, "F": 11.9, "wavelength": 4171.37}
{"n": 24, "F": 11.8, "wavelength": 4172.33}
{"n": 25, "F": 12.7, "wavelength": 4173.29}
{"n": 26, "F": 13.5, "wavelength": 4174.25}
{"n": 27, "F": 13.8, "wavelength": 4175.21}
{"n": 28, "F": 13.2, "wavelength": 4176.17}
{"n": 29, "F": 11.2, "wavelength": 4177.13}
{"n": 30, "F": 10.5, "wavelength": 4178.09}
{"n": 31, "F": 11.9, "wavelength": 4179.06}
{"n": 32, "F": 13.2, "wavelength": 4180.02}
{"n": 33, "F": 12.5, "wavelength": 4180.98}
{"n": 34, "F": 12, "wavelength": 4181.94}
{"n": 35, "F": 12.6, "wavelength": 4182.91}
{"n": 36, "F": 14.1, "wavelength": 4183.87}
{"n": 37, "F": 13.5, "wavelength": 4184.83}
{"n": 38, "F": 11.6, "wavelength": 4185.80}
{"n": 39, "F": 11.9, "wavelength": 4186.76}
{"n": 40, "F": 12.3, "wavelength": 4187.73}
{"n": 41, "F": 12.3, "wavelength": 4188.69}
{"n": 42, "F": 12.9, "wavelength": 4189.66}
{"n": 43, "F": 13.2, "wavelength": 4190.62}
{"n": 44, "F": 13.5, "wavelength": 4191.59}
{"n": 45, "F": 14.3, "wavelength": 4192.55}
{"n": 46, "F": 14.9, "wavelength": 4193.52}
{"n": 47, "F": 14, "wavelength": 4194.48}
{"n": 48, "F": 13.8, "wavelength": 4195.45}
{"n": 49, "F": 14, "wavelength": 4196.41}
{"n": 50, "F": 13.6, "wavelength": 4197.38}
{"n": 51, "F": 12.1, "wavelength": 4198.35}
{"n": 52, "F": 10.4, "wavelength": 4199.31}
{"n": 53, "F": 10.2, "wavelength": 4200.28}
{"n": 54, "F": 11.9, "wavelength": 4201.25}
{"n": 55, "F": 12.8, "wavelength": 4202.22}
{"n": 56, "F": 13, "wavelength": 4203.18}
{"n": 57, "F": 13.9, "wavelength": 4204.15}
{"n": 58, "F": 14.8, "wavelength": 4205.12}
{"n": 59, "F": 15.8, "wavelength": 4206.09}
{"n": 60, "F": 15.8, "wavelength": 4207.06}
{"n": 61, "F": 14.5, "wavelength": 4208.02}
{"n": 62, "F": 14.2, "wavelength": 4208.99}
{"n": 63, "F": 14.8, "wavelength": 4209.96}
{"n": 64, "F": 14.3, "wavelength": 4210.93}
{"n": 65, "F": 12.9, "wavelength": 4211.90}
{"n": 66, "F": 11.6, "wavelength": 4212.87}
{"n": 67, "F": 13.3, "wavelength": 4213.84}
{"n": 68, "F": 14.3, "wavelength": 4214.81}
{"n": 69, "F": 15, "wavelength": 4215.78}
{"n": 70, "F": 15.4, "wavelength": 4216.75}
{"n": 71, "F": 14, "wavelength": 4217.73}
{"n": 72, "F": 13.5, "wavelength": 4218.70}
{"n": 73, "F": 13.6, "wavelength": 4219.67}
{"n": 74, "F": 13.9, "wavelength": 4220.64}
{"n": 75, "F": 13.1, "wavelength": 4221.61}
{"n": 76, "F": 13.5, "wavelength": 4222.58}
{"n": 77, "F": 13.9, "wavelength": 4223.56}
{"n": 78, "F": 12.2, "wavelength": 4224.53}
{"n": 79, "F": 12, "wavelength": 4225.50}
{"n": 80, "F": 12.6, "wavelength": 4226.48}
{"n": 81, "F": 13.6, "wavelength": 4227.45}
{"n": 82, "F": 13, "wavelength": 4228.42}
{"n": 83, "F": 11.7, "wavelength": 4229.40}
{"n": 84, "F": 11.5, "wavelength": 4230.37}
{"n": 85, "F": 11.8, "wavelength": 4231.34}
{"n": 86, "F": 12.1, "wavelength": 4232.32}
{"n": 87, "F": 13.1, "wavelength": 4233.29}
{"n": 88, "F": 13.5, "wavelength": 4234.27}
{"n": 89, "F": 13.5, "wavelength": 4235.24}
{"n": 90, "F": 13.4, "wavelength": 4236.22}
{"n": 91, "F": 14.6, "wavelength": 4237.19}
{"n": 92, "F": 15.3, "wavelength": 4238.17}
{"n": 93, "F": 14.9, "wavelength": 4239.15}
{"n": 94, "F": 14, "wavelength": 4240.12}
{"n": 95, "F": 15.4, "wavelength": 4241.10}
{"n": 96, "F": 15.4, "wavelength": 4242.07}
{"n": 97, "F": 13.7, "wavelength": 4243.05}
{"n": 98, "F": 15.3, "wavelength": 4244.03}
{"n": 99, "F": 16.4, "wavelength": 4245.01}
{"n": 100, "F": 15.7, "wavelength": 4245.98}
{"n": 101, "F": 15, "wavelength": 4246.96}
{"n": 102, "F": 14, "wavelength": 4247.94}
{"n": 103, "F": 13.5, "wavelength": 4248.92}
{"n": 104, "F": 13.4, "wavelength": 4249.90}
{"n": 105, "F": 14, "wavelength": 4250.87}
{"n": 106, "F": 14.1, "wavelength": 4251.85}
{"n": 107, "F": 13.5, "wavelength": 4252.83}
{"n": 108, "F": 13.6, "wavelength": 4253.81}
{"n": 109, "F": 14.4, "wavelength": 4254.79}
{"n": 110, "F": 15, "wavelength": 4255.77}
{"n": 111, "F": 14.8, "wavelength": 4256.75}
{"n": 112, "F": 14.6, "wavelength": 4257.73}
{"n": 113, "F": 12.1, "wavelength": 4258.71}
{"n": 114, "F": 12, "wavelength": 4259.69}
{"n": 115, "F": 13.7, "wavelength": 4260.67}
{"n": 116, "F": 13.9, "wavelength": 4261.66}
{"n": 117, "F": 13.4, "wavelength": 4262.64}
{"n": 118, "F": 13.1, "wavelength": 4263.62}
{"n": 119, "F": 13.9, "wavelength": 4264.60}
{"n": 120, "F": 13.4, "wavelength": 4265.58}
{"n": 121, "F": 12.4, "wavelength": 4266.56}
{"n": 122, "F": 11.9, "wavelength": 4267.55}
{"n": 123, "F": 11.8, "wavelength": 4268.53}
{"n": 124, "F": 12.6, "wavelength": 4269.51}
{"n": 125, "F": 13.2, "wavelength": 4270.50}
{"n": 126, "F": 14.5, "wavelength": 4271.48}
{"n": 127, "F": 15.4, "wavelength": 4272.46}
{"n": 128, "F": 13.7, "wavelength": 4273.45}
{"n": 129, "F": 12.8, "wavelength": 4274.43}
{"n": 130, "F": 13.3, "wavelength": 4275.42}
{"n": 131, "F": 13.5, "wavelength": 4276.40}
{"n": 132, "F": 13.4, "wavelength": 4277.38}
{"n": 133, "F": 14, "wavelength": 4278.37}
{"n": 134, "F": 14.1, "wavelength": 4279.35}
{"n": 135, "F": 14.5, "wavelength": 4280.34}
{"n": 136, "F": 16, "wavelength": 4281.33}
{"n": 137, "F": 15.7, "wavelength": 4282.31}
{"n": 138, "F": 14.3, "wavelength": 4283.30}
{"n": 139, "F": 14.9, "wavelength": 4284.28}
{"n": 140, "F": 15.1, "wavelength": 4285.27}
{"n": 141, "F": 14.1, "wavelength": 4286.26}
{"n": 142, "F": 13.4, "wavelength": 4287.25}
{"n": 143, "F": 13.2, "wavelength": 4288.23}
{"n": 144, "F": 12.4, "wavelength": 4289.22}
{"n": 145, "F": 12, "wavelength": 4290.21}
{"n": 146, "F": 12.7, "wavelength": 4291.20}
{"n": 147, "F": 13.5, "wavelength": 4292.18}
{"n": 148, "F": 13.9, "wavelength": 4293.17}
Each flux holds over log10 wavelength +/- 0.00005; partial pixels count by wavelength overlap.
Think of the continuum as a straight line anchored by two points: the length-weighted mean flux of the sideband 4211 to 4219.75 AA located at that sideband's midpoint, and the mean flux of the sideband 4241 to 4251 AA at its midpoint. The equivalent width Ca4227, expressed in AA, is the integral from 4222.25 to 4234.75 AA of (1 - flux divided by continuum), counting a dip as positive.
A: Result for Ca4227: 1.3 AA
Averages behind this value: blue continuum 13.8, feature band 12.6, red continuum 14.7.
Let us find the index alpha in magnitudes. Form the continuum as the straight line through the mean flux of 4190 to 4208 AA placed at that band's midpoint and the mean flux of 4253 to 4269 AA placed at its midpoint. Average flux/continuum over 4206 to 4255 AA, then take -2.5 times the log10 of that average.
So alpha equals -0.03 mag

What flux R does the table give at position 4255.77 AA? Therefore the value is 15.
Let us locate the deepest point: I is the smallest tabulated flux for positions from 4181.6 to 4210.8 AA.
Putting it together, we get 10.2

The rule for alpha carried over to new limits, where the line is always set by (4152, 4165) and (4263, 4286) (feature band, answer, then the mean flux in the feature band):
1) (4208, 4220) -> -0.07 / 13.9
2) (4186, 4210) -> -0.05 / 13.4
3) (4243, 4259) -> -0.07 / 14.3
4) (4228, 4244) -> -0.02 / 13.6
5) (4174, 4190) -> 0.01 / 12.5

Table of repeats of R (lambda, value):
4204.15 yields 13.9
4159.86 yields 11.2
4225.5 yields 12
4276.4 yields 13.5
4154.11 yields 11.7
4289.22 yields 12.4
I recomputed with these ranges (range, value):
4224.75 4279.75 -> 11.5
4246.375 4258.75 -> 12.1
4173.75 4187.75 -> 10.5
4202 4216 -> 11.6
